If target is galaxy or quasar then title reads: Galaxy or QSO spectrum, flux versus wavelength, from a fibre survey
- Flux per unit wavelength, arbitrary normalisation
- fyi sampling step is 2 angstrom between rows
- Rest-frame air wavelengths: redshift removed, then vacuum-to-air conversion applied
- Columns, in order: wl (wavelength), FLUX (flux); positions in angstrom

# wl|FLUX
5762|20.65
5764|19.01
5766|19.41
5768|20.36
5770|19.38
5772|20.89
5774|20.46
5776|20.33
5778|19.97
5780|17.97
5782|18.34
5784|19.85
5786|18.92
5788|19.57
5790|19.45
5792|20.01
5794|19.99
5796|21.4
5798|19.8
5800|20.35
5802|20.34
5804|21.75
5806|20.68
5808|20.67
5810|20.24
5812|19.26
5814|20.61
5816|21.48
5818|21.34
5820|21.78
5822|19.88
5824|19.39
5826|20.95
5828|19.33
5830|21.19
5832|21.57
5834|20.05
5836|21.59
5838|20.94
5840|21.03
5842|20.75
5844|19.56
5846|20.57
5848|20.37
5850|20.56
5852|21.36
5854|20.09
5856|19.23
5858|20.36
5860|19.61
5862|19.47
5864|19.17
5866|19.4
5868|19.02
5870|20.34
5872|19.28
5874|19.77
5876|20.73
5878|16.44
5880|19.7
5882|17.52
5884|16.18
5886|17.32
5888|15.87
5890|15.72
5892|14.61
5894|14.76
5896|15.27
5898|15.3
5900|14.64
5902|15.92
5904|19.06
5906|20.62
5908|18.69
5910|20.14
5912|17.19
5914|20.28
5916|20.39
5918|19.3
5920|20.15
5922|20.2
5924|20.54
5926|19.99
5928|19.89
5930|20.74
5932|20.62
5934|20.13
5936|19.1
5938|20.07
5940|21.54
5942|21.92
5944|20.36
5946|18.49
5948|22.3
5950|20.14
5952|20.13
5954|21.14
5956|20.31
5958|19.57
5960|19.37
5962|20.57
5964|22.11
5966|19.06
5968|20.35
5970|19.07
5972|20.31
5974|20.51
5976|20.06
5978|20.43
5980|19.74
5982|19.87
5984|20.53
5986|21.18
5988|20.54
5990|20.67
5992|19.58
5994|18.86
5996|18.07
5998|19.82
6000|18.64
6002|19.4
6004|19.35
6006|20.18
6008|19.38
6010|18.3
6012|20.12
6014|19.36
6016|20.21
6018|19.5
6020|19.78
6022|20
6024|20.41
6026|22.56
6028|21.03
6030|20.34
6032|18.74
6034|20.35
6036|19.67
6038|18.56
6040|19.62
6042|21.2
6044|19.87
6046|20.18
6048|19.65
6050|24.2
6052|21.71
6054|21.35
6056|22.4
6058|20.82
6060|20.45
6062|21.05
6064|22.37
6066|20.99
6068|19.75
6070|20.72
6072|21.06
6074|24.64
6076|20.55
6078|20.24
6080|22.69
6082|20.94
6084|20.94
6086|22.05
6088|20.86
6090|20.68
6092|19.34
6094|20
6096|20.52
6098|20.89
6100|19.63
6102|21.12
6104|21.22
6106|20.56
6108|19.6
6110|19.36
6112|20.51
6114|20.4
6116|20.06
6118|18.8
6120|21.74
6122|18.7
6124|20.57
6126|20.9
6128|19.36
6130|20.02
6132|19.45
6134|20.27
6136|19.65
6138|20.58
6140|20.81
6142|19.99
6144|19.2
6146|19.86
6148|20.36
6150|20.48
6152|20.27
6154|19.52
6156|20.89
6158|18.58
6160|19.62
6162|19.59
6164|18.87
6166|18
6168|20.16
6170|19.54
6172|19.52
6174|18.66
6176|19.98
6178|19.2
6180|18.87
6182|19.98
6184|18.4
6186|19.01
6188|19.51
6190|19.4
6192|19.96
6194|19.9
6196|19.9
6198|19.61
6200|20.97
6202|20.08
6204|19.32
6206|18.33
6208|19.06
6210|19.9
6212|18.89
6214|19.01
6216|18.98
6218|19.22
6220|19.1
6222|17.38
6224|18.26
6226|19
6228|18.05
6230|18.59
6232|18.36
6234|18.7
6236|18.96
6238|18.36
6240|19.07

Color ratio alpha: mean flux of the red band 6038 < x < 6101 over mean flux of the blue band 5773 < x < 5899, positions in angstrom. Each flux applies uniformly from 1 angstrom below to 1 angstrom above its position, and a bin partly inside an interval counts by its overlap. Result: 1.08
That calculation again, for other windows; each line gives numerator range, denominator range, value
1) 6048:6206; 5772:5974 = 1.03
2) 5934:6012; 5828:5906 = 1.06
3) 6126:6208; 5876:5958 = 1.04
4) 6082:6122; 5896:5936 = 1.07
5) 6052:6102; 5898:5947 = 1.08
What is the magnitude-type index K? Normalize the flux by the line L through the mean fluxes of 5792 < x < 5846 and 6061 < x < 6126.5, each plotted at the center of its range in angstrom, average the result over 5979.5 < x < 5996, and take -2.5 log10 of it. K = 0.035 mag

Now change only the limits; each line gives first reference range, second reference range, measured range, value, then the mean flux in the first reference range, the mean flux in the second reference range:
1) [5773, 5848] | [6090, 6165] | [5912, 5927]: 0.02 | 20.3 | 20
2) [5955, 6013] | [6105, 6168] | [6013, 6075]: -0.05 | 19.9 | 19.9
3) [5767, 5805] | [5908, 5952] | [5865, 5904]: 0.16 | 20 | 20.1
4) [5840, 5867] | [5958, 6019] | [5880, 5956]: 0.06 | 20.1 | 19.8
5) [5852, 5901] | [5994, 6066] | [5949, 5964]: -0.06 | 18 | 20.2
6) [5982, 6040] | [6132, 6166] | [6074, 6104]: -0.06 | 19.8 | 19.8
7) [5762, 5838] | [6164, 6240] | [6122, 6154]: -0.04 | 20.2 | 19.1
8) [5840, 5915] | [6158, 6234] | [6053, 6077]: -0.13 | 18.5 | 19.2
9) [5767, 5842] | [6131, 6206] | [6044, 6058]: -0.08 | 20.3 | 19.7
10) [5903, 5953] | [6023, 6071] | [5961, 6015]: 0.03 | 20.1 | 20.7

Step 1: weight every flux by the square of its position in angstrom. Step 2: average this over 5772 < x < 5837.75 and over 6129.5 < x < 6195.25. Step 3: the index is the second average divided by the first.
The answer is 1.09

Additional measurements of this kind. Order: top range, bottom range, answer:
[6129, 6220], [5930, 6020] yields 1.04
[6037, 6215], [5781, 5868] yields 1.10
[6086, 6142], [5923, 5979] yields 1.05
